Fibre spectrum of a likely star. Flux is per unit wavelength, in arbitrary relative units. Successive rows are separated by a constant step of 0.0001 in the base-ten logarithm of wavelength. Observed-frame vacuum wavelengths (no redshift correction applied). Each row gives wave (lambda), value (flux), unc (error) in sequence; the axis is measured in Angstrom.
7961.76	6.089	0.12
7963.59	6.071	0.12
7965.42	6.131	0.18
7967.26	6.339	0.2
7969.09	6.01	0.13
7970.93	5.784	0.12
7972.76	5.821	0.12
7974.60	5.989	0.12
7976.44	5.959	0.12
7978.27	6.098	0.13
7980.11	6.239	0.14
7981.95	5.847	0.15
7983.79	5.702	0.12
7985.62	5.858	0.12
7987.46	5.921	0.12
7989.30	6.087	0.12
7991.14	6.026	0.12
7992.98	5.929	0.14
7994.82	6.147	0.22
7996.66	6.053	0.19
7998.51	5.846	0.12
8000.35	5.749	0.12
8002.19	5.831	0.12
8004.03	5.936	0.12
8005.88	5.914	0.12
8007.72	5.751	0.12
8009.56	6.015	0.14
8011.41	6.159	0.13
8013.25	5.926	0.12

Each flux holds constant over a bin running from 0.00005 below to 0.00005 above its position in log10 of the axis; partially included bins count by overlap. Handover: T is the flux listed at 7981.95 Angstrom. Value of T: 5.847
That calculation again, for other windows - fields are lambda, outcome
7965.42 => 6.131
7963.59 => 6.071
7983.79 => 5.702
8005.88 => 5.914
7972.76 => 5.821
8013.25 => 5.926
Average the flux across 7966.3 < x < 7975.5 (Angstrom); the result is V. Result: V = 5.99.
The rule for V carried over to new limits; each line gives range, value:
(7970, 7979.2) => 5.93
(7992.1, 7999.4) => 5.99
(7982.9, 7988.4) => 5.84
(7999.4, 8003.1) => 5.8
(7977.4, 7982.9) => 6.05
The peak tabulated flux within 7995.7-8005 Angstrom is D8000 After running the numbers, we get 6.053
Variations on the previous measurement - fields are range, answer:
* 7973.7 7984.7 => 6.239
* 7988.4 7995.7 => 6.147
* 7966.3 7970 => 6.339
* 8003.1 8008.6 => 5.936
